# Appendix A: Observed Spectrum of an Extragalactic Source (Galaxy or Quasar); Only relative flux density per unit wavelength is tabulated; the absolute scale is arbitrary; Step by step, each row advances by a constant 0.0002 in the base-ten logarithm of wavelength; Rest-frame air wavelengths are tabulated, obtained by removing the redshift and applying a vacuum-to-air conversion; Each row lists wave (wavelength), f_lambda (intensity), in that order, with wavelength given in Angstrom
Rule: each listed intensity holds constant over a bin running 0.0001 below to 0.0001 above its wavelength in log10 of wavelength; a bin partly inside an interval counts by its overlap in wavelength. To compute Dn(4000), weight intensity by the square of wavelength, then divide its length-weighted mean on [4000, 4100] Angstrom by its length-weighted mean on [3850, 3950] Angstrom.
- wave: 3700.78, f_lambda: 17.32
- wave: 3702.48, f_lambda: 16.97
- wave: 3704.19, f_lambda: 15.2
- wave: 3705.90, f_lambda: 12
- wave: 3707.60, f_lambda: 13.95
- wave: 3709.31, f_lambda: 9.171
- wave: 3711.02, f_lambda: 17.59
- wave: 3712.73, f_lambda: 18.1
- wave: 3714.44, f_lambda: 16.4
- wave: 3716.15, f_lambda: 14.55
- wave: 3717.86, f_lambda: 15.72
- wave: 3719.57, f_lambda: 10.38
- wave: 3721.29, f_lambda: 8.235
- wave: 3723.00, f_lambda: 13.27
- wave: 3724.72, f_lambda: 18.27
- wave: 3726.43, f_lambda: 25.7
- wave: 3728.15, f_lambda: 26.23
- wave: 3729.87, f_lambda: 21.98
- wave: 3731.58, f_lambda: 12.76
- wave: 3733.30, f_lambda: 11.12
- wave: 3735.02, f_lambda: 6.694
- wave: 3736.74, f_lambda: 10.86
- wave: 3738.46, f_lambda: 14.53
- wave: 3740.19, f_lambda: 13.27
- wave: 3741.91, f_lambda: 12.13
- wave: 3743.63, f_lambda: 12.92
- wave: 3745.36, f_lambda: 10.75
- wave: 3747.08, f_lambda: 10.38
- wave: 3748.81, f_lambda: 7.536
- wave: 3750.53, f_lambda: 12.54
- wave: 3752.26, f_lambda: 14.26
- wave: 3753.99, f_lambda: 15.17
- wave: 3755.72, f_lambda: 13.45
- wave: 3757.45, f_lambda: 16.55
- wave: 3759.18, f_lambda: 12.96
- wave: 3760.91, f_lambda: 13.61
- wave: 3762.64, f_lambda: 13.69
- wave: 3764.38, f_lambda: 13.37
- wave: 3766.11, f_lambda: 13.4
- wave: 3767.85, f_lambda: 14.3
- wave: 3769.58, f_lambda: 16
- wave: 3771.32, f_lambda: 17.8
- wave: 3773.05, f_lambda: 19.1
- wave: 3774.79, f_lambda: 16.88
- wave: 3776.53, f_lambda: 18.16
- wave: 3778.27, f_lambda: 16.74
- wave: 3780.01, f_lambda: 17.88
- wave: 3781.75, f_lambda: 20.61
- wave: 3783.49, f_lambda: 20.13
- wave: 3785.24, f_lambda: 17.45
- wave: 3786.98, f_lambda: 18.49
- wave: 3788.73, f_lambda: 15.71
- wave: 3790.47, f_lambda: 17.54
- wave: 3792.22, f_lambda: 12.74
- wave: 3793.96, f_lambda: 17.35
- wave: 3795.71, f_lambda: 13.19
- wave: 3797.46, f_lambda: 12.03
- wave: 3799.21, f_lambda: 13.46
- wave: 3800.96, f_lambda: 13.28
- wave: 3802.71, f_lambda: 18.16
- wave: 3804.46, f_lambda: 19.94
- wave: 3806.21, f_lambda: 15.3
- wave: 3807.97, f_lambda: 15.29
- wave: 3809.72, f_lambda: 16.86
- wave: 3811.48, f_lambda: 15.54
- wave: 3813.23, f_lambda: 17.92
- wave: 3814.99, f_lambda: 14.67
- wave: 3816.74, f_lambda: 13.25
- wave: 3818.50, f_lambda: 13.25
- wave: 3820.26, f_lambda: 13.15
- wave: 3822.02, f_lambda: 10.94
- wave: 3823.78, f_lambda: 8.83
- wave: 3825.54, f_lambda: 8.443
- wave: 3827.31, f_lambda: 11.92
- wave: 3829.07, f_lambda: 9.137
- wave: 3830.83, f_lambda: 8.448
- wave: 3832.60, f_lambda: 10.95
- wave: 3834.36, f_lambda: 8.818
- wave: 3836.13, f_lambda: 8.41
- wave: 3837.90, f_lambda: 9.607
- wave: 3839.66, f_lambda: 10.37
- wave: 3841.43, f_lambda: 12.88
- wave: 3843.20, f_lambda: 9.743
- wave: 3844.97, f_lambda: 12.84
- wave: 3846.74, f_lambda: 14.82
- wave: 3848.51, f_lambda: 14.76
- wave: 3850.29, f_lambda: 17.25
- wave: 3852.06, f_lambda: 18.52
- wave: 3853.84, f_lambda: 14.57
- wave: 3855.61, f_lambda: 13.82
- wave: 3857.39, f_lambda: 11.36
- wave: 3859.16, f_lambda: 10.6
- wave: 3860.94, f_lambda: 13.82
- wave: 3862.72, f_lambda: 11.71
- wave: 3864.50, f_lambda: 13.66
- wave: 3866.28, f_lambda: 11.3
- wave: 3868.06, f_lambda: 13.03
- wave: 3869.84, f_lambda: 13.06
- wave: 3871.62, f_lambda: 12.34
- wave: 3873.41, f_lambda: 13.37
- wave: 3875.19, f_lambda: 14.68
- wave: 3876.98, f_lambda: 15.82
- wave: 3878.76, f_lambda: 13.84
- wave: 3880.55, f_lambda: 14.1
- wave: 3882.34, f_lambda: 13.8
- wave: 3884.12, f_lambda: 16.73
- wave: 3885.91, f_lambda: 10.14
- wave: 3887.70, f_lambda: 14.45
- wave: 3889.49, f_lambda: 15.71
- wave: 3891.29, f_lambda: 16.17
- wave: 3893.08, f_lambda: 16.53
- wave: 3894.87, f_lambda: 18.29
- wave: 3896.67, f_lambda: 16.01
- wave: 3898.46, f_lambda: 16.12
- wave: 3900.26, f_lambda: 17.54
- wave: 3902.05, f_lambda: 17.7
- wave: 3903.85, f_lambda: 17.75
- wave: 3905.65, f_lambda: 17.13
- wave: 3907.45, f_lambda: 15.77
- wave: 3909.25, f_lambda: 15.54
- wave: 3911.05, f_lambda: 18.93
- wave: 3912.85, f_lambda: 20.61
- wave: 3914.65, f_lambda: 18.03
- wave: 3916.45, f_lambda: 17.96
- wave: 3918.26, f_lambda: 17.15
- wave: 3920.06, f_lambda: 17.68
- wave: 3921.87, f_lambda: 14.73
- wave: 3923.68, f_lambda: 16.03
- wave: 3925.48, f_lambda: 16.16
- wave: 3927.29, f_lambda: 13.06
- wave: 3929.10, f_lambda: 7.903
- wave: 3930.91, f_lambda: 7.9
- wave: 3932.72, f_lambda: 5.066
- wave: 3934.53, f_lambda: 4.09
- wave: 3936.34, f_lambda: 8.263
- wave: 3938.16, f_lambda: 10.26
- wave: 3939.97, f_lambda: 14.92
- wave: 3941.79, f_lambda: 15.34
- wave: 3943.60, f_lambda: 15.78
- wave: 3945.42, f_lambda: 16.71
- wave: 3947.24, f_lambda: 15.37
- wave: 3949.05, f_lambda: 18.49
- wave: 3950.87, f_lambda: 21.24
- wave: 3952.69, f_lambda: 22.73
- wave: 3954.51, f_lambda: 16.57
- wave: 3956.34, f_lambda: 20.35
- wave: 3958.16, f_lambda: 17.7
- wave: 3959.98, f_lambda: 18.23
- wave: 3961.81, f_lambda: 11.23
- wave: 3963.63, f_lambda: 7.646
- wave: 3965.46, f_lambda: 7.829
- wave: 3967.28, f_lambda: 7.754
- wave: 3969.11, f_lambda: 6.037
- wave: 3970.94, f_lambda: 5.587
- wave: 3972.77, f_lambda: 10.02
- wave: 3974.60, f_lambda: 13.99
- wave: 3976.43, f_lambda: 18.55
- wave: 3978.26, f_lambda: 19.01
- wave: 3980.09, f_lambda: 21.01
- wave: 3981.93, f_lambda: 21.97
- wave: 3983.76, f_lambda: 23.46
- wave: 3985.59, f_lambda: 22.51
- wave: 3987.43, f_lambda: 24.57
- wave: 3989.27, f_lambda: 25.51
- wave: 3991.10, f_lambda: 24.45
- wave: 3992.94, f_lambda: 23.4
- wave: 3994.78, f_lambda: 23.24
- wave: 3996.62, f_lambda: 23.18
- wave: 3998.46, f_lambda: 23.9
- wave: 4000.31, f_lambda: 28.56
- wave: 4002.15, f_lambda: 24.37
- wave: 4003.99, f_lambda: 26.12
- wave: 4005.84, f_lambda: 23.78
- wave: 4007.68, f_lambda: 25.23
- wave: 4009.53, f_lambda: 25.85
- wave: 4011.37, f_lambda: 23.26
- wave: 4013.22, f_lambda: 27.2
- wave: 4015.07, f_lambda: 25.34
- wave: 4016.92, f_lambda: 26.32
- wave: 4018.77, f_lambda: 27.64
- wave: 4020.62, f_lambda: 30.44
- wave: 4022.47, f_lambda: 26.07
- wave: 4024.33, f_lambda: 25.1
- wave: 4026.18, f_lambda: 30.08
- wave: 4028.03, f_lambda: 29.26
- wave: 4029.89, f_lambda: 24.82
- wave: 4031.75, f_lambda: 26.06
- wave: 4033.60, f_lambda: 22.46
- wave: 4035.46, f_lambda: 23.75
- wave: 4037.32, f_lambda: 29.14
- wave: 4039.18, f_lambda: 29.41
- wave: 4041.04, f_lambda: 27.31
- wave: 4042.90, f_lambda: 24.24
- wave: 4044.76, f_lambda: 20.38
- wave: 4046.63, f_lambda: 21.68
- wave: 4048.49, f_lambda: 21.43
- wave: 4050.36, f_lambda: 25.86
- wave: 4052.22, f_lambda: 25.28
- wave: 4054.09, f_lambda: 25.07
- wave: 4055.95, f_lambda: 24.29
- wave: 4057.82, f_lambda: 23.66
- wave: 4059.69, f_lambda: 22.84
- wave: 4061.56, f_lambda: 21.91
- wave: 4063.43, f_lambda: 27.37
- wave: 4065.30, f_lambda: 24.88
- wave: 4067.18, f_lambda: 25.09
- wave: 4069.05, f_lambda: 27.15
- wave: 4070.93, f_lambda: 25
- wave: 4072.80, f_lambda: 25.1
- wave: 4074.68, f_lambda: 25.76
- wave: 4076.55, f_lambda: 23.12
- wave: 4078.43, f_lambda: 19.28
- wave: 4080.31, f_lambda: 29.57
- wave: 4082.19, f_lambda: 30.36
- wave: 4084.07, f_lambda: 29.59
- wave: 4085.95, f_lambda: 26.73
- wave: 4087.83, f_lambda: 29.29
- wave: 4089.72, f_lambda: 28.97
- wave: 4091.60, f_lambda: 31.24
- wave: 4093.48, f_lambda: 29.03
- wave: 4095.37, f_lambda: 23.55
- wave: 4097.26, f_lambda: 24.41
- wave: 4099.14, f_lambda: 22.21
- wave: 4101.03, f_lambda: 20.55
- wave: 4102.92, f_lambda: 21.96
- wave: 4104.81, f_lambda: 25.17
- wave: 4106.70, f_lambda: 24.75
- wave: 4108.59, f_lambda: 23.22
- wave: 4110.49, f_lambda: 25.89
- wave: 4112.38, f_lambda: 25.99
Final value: 1.92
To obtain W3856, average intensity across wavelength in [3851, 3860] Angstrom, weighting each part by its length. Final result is 13.9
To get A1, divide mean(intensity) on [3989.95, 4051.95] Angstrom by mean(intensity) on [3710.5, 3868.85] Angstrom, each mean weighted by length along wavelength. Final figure 1.79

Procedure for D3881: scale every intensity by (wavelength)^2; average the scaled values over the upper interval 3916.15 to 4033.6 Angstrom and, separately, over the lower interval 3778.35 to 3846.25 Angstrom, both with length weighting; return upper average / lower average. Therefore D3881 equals 1.50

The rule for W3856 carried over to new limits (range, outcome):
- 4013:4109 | 25.6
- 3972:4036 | 24.1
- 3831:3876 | 12.6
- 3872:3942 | 14.6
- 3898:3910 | 16.8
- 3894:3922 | 17.4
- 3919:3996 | 15.6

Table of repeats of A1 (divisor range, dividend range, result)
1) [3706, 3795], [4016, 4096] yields 1.73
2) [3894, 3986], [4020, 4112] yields 1.68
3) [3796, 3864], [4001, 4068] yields 1.95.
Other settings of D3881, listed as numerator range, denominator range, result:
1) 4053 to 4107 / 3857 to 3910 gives 1.92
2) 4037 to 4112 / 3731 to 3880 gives 2.11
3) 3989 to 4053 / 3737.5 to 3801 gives 1.95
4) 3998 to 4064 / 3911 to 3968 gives 1.85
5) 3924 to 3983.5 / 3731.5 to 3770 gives 1.21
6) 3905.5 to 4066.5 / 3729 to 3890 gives 1.59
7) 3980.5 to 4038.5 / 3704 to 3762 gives 2.09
